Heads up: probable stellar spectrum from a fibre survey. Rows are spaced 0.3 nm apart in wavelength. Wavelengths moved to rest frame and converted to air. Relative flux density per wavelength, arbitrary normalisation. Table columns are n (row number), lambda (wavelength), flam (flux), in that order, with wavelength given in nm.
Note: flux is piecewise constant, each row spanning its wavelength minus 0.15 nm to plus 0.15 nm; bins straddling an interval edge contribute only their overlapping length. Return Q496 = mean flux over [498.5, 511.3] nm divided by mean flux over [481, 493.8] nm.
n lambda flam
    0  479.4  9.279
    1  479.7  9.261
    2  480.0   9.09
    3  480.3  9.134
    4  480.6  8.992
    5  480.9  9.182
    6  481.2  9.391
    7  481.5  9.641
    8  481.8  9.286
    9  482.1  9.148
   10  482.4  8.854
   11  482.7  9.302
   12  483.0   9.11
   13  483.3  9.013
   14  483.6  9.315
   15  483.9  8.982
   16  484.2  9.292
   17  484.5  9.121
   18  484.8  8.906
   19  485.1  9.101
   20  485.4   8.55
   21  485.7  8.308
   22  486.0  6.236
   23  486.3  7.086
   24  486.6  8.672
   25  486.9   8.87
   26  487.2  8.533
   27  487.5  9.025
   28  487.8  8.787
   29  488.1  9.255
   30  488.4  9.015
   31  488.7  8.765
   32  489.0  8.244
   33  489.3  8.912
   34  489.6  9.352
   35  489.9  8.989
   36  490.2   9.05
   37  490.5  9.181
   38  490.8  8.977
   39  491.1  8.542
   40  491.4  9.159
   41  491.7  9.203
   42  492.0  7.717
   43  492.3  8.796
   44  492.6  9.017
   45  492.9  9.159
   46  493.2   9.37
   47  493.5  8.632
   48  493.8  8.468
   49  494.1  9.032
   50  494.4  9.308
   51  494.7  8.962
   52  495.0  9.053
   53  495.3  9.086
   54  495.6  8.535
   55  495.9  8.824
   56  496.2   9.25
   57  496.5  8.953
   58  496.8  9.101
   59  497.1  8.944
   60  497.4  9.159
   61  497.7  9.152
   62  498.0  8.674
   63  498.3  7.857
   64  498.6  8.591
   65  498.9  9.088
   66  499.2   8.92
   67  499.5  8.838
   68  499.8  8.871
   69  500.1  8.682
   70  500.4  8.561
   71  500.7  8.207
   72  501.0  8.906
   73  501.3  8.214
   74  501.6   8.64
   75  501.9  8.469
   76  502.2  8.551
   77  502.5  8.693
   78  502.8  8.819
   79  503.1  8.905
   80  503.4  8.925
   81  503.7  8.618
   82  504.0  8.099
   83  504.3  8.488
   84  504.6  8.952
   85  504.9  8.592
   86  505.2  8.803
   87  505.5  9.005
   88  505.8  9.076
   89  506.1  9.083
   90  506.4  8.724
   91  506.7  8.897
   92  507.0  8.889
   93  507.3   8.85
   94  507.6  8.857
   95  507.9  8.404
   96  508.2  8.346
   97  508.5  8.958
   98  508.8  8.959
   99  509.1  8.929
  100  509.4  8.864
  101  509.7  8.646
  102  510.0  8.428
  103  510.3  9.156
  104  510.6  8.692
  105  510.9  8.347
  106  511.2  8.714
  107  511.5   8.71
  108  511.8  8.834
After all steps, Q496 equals 0.99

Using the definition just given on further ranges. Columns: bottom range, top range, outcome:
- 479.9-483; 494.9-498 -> 0.98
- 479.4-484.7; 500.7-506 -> 0.95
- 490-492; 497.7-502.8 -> 0.97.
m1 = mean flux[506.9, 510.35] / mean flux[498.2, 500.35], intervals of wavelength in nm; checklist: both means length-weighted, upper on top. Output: 1.01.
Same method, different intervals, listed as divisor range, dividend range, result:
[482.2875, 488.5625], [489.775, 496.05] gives 1.02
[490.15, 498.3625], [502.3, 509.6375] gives 0.99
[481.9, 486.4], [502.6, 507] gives 1.01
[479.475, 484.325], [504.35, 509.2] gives 0.96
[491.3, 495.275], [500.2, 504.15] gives 0.96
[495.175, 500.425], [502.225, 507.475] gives 0.99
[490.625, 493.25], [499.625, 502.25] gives 0.97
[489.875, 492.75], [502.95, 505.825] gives 0.99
